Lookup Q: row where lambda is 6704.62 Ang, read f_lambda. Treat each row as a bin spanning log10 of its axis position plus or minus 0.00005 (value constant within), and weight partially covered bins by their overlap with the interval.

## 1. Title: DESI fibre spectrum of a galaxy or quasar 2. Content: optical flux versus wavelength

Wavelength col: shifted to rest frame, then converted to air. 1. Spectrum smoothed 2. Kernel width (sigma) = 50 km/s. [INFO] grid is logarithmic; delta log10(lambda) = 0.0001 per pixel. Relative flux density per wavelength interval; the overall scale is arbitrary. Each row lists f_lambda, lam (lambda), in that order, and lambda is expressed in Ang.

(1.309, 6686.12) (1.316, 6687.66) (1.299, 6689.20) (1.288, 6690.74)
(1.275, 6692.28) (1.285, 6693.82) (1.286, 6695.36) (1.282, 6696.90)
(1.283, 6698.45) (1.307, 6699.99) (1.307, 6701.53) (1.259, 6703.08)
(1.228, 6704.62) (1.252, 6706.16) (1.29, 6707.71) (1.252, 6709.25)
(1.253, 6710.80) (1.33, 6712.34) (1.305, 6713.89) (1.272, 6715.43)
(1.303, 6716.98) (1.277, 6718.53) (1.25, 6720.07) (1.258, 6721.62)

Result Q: 1.228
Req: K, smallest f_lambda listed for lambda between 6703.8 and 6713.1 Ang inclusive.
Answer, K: 1.228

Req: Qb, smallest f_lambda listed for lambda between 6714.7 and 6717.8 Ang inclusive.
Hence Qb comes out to 1.272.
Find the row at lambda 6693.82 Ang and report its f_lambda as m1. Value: 1.285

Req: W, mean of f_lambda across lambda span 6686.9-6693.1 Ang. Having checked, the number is 1.29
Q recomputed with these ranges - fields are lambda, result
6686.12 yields 1.309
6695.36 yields 1.286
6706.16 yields 1.252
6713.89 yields 1.305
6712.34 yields 1.33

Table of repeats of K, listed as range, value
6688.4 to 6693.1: 1.275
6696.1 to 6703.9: 1.259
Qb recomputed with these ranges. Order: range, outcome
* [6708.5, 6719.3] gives 1.252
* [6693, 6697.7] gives 1.282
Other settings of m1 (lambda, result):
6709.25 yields 1.252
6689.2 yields 1.299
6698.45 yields 1.283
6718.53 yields 1.277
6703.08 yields 1.259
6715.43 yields 1.272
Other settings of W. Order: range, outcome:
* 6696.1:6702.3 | 1.29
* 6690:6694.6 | 1.28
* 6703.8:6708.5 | 1.26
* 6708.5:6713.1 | 1.28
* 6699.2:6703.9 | 1.29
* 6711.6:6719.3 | 1.3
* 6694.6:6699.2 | 1.28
